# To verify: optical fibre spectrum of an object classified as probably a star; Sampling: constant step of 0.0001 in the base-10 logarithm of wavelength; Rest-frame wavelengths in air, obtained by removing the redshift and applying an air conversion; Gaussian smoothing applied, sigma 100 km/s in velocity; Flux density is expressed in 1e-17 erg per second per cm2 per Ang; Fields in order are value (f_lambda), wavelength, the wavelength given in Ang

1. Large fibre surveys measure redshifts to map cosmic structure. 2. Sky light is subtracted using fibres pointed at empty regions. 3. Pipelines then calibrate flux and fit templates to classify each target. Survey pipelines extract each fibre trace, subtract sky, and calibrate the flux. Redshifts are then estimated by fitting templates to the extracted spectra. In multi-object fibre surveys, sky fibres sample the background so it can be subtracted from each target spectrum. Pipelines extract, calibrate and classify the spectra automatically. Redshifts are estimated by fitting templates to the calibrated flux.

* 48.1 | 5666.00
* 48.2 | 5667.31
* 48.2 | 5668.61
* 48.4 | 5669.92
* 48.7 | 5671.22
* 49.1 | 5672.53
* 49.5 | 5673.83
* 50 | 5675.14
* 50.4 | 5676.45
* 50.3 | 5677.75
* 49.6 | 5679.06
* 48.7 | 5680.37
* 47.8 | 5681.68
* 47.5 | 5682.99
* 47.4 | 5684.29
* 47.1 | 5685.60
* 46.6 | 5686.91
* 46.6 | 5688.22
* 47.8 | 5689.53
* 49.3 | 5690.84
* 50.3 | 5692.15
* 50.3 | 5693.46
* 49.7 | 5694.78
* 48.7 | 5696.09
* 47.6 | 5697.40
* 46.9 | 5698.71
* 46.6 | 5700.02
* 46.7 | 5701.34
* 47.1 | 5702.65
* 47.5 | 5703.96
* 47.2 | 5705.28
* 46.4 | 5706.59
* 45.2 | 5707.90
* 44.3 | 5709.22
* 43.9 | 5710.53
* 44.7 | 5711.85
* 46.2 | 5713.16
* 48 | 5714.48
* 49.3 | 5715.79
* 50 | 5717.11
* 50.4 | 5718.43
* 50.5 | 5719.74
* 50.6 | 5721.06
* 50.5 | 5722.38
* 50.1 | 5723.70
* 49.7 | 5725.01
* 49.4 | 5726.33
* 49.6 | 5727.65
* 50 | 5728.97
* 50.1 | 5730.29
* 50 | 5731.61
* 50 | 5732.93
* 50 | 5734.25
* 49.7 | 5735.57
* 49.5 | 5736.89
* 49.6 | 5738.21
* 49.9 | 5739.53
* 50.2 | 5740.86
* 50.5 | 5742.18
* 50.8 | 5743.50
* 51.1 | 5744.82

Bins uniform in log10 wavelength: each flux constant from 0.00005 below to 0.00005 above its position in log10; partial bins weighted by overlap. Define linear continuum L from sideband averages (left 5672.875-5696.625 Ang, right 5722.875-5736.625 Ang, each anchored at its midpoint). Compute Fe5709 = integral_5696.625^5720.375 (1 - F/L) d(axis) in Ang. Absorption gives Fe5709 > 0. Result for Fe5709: 1.1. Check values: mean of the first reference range 48.8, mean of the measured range 47.2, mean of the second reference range 49.9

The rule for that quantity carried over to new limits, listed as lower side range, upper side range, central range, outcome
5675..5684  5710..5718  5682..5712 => 0.54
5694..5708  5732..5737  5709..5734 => -0.01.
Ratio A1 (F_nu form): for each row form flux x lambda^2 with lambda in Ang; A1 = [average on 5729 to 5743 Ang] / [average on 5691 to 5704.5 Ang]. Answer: 1.1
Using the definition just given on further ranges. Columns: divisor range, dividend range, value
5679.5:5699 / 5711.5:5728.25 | 1.03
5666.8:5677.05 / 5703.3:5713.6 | 0.94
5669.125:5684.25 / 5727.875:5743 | 1.04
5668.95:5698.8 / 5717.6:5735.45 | 1.04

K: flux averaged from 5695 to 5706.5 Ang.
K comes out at 47.4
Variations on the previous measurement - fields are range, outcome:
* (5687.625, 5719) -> 47.5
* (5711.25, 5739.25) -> 49.5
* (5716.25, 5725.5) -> 50.2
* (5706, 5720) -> 47.1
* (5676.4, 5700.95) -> 48.3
